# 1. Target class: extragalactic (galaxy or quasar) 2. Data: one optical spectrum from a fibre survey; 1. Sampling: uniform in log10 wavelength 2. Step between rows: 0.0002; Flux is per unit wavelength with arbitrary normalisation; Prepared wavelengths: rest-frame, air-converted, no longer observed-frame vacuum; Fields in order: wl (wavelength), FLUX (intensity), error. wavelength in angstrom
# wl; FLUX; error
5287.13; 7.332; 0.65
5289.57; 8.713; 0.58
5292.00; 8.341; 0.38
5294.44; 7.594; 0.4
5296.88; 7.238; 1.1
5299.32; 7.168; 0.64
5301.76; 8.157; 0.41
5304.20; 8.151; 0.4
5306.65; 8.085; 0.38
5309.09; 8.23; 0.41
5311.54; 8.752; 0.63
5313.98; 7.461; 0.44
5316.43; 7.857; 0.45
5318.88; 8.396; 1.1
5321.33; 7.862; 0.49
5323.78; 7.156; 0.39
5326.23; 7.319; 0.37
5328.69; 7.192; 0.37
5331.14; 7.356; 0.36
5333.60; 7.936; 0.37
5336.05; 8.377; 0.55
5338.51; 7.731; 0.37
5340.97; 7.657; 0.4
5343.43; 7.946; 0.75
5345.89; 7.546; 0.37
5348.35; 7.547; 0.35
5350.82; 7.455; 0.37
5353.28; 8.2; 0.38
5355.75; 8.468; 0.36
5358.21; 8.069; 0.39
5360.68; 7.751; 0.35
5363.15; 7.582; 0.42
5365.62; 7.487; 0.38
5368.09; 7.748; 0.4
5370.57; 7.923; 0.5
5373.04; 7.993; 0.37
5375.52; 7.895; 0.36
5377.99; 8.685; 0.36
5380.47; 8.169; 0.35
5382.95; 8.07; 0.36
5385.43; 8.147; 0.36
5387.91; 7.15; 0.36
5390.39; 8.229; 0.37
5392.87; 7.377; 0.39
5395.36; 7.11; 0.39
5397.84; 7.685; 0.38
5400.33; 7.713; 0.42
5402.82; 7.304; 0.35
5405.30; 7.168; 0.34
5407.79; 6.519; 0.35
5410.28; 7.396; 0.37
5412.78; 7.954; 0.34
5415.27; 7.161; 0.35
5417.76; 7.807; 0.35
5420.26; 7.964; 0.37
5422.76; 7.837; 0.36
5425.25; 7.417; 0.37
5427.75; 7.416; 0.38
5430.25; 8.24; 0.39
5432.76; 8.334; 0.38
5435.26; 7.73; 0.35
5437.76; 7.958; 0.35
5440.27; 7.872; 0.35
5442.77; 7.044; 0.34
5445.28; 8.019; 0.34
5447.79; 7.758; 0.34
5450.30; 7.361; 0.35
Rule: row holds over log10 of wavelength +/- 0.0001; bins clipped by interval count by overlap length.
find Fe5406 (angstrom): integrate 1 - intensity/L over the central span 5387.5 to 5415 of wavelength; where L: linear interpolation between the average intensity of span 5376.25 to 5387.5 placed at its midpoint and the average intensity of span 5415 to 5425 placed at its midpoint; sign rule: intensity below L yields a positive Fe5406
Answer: 1.8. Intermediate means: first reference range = 8.17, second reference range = 7.72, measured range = 7.42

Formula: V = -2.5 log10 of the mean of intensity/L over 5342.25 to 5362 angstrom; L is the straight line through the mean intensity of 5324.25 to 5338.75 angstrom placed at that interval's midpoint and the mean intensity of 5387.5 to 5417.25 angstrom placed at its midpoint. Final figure -0.04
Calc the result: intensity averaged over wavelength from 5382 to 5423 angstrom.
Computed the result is 7.55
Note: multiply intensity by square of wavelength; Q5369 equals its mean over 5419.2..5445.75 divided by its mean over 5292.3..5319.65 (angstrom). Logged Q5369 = 1.0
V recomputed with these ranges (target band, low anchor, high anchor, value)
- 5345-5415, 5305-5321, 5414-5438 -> 0.03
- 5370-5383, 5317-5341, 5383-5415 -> -0.08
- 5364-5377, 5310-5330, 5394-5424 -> -0.03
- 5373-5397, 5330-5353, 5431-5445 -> -0.01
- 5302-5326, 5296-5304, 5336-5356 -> -0.04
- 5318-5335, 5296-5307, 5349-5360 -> 0.04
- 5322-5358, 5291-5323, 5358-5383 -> 0.03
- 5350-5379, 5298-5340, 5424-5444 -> -0.02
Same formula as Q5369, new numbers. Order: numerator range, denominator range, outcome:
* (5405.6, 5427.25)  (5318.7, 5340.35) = 1.01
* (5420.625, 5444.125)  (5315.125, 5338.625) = 1.05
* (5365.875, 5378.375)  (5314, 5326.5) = 1.05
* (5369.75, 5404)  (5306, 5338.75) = 1.02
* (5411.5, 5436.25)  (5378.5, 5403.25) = 1.02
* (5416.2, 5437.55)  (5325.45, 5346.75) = 1.06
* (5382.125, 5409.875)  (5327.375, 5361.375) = 0.98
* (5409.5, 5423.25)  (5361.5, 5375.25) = 1.01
